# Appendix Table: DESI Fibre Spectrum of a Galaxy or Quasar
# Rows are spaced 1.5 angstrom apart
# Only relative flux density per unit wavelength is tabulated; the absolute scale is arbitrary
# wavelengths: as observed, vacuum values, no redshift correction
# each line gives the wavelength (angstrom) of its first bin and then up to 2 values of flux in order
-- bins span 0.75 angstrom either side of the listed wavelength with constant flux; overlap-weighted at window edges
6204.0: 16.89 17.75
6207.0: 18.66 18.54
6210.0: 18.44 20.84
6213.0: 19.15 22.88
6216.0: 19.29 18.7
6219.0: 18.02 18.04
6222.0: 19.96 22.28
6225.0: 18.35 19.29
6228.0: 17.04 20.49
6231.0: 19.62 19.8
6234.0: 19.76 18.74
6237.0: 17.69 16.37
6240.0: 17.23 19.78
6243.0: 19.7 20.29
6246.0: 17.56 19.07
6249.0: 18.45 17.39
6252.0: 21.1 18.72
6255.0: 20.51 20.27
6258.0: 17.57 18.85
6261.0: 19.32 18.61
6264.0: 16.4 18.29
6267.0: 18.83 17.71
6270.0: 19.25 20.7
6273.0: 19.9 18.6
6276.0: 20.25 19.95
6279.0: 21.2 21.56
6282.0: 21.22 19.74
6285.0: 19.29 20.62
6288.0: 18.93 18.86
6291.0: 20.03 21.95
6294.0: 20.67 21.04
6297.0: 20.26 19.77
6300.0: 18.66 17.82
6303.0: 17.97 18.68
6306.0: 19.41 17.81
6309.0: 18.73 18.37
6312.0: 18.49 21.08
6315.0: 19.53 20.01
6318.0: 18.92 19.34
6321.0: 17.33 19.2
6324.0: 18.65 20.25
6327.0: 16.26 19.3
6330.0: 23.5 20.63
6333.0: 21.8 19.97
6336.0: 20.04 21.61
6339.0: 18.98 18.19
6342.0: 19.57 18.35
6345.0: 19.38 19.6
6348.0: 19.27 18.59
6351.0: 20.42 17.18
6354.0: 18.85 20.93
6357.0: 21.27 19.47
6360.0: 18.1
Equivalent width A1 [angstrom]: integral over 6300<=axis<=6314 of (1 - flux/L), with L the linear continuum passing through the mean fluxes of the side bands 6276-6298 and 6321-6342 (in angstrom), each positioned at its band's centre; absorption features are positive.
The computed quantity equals 1.0 angstrom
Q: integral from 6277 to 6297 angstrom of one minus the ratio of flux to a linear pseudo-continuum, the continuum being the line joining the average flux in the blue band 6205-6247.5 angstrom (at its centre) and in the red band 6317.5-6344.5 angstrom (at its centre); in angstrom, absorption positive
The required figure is -1.07 angstrom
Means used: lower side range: 19.1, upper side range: 19.6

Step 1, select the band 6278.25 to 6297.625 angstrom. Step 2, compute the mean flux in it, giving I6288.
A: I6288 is 20.4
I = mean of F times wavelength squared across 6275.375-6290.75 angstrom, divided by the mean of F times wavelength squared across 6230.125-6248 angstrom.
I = 1.1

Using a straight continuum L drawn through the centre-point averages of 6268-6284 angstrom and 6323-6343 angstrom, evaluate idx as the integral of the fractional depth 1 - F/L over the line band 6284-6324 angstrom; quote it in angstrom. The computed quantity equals 1.3 angstrom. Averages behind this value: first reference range 20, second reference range 19.9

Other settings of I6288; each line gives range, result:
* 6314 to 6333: 19.5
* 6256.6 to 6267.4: 18.4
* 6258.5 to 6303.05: 19.6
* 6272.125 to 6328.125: 19.5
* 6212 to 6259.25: 19.1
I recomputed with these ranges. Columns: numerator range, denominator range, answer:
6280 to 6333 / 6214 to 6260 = 1.05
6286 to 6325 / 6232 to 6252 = 1.05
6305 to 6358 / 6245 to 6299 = 1.02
